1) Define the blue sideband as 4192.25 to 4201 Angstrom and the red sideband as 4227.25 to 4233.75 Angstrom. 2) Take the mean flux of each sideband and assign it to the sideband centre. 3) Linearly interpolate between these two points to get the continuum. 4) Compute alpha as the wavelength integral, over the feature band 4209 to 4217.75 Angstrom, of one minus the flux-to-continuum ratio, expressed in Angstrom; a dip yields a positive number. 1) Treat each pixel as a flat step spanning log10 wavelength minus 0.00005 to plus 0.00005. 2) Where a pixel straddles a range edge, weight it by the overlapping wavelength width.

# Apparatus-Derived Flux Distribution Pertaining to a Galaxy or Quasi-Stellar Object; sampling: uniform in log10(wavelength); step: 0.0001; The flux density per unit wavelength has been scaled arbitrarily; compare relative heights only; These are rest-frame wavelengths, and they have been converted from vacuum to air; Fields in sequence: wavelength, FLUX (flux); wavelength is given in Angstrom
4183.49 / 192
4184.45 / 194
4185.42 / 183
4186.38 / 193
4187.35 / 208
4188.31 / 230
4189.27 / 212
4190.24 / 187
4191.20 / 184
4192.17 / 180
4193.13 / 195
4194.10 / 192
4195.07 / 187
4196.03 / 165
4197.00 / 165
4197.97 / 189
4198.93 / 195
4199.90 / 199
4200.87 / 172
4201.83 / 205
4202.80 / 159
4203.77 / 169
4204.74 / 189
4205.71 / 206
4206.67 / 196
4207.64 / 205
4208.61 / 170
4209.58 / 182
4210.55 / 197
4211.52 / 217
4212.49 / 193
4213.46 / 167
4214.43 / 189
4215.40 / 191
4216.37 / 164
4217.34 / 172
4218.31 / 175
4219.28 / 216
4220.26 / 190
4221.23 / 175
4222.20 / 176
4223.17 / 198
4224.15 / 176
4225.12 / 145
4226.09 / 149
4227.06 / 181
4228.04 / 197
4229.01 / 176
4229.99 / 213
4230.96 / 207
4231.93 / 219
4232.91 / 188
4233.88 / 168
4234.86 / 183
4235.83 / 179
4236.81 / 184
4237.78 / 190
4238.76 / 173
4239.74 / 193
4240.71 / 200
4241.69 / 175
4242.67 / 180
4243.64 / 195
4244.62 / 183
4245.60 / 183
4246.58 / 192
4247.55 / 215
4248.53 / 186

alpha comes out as 0.2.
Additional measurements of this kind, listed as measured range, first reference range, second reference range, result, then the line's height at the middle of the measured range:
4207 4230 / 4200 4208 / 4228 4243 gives 0.6 Angstrom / 188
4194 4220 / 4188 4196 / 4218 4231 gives 0.3 Angstrom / 189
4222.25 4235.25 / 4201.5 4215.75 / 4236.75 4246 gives 0.2 Angstrom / 187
